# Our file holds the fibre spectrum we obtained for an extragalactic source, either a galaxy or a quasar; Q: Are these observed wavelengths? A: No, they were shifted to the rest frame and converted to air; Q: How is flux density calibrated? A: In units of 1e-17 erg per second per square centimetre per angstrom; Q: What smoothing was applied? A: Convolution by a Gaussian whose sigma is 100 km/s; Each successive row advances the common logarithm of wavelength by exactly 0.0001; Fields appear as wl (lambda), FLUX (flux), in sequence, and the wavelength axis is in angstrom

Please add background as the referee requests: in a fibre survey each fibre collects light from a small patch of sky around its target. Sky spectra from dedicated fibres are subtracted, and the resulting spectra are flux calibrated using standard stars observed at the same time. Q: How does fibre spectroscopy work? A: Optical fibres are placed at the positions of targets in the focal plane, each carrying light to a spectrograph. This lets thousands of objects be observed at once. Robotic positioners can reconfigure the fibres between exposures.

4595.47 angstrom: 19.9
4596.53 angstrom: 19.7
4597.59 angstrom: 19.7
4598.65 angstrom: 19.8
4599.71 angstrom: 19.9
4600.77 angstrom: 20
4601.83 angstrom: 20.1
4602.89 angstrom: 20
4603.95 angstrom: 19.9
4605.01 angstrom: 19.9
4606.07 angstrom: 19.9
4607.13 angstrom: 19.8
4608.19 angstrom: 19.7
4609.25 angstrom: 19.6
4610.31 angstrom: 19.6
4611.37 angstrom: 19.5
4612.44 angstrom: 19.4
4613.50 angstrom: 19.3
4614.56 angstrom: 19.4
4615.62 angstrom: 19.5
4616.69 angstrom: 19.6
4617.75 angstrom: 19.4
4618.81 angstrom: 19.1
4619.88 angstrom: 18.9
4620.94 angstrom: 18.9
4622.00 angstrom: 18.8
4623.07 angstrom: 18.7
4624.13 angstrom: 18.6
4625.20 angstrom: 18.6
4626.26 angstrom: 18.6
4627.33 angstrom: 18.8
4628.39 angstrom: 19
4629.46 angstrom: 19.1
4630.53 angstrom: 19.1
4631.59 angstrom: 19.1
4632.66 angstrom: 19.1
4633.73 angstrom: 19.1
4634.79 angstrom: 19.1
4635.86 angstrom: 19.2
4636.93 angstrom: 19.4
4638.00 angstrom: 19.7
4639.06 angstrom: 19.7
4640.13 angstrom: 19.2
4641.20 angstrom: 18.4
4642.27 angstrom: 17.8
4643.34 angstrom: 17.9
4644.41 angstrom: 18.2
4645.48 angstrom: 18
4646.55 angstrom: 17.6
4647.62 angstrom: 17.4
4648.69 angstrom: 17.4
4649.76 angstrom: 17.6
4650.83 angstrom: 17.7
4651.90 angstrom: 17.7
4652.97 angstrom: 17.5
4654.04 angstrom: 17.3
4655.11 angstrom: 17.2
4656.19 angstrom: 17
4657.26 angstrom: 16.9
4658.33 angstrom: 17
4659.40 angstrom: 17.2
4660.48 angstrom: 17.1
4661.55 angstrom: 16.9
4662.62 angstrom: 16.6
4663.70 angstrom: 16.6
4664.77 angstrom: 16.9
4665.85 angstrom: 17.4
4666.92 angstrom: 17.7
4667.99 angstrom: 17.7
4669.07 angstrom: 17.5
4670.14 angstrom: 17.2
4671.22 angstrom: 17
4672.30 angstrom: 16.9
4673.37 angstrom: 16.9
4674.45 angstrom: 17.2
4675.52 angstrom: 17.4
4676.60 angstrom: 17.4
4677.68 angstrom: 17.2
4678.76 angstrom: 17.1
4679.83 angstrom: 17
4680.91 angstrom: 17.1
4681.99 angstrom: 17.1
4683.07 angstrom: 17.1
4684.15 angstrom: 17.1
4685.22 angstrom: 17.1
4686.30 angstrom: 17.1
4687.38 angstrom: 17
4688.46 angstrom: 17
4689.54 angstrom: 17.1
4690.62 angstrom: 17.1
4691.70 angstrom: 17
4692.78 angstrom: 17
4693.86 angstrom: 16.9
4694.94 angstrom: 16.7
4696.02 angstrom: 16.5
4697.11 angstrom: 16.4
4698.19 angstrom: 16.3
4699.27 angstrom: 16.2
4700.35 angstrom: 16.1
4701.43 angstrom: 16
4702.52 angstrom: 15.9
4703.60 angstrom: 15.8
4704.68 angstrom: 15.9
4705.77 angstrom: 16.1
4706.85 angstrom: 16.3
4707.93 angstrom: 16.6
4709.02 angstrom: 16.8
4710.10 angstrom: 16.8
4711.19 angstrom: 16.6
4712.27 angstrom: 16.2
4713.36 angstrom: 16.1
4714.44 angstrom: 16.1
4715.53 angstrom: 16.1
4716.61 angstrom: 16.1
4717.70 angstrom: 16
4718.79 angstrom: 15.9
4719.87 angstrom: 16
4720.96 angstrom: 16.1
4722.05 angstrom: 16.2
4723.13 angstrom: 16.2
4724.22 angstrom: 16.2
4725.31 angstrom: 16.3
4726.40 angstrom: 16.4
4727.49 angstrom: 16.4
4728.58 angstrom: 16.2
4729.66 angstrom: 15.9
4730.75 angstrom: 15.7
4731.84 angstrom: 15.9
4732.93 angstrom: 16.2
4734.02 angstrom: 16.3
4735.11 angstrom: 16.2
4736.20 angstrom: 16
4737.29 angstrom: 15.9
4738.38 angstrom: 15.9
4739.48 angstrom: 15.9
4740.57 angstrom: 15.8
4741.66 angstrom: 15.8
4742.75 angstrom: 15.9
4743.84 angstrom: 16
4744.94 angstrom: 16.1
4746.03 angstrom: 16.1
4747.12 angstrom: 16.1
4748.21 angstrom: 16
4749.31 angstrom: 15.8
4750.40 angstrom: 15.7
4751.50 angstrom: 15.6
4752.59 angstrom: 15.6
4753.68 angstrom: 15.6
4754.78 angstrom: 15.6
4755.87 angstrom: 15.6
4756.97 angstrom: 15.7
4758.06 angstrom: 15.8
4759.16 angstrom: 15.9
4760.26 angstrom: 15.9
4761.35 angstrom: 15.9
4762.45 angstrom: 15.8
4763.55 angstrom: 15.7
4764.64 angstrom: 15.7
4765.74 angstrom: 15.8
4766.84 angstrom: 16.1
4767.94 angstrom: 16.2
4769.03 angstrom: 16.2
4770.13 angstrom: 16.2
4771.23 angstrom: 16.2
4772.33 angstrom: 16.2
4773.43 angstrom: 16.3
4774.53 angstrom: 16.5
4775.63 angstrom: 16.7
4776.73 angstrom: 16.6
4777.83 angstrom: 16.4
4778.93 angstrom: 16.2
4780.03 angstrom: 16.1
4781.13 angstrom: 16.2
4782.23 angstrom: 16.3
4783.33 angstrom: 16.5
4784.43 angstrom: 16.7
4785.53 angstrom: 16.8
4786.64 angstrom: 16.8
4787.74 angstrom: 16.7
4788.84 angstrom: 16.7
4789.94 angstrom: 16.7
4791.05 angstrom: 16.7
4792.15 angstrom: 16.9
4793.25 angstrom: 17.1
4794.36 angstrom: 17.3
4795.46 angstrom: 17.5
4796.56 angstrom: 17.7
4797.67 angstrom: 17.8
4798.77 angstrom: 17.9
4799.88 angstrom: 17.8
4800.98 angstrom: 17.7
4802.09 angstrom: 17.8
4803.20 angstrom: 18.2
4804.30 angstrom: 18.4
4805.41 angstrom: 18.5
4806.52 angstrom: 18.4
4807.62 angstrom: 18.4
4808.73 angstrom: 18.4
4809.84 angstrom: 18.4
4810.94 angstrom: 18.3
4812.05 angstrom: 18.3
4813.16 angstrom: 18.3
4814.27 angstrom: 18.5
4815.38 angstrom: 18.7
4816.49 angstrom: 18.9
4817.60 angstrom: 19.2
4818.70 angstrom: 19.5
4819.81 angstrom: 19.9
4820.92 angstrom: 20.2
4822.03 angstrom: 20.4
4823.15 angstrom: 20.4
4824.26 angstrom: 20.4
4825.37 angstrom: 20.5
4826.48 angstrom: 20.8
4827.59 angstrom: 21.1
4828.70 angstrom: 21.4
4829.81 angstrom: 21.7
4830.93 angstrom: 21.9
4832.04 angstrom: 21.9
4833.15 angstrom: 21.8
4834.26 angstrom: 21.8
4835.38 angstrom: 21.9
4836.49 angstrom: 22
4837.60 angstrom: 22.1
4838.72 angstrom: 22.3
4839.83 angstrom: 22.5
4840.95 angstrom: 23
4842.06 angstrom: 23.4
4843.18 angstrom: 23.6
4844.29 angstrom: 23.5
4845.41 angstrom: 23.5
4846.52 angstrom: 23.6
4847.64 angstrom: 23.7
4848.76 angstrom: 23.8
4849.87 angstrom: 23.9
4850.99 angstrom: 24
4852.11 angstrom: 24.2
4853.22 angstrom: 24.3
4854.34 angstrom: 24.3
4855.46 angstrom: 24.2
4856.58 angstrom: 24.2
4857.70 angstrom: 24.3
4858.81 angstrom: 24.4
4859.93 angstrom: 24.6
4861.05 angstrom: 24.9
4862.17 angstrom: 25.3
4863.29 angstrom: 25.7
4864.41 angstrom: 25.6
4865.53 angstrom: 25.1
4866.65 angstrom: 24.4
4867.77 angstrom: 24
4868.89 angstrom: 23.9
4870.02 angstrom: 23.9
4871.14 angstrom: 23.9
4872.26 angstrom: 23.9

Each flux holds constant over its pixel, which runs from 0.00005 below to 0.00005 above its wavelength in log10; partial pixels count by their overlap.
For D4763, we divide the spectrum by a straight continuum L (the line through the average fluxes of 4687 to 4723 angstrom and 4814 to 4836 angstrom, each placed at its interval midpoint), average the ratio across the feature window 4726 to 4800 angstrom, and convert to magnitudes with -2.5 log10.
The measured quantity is 0.13 mag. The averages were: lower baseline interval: 16.4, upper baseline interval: 20.6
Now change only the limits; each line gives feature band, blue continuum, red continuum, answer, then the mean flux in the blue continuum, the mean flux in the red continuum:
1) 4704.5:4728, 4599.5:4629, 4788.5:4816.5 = 0.145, 19.4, 17.9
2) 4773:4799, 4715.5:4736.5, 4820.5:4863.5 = 0.168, 16.1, 22.8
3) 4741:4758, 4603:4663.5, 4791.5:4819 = 0.157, 18.6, 18.1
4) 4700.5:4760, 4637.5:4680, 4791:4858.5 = 0.176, 17.5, 20.7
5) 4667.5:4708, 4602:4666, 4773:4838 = 0.106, 18.5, 18.6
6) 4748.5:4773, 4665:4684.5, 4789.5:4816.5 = 0.119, 17.2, 17.9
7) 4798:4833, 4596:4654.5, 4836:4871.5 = 0.192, 19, 23.9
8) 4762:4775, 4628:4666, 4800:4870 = 0.260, 18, 21.7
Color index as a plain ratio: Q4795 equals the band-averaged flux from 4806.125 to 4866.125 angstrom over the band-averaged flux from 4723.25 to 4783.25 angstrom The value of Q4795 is 1.4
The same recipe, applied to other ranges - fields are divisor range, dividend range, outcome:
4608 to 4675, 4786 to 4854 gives 1.10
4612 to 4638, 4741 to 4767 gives 0.83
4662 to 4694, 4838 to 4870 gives 1.41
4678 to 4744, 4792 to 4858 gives 1.26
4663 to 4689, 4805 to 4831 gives 1.14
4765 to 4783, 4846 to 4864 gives 1.50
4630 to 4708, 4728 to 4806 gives 0.95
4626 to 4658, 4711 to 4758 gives 0.87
